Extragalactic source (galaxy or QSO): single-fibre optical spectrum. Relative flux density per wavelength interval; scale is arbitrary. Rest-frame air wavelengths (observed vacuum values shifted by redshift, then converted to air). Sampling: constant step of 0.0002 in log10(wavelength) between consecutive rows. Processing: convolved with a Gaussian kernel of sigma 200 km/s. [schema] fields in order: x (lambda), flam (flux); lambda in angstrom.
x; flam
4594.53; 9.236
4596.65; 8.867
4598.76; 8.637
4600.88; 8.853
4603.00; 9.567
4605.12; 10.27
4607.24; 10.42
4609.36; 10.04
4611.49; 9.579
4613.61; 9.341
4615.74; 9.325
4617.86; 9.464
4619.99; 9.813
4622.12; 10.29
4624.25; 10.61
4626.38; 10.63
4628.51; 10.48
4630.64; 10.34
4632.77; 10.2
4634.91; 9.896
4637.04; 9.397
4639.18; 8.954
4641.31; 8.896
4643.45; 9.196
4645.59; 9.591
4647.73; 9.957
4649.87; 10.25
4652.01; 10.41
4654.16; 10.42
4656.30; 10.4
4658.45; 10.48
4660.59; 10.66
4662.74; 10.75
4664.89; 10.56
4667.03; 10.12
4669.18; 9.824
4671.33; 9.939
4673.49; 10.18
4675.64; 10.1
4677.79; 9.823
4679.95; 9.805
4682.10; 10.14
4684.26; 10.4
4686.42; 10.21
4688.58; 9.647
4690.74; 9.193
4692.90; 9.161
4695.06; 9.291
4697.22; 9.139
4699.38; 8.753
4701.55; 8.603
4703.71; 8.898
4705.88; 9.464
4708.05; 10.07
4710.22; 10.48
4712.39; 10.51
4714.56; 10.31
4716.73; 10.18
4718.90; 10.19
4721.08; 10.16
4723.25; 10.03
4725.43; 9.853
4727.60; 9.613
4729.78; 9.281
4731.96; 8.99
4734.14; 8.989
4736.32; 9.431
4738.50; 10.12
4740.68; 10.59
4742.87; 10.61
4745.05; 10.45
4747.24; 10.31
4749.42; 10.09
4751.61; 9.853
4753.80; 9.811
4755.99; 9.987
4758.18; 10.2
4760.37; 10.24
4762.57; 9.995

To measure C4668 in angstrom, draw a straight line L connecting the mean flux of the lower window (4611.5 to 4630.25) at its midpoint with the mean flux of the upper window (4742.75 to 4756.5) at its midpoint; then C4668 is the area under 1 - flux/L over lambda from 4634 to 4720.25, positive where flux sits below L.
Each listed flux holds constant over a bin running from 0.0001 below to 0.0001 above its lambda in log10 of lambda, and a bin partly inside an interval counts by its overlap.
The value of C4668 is 1.67 angstrom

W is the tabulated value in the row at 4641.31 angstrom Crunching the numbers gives 8.896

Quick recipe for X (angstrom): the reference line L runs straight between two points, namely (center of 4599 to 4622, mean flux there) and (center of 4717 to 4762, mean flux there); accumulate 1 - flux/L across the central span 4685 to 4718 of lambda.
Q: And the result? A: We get 0.8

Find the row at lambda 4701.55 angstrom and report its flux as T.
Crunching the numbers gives 8.603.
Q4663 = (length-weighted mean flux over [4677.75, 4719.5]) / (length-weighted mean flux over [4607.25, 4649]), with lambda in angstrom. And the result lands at 0.99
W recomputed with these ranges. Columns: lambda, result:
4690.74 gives 9.193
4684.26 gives 10.4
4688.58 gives 9.647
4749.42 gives 10.09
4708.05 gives 10.07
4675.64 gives 10.1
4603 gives 9.567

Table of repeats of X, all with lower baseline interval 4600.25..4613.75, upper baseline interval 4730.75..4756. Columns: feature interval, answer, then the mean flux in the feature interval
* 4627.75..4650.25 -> 0.2 angstrom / 9.72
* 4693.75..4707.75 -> 1.1 angstrom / 9.09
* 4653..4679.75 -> -1.1 angstrom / 10.3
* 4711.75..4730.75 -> -0.2 angstrom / 10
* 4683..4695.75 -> 0.3 angstrom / 9.66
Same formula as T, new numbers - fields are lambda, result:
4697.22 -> 9.139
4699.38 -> 8.753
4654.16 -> 10.42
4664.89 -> 10.56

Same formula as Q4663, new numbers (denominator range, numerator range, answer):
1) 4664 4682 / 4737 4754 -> 1.02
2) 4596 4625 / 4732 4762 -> 1.04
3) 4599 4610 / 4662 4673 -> 1.05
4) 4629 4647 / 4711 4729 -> 1.05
